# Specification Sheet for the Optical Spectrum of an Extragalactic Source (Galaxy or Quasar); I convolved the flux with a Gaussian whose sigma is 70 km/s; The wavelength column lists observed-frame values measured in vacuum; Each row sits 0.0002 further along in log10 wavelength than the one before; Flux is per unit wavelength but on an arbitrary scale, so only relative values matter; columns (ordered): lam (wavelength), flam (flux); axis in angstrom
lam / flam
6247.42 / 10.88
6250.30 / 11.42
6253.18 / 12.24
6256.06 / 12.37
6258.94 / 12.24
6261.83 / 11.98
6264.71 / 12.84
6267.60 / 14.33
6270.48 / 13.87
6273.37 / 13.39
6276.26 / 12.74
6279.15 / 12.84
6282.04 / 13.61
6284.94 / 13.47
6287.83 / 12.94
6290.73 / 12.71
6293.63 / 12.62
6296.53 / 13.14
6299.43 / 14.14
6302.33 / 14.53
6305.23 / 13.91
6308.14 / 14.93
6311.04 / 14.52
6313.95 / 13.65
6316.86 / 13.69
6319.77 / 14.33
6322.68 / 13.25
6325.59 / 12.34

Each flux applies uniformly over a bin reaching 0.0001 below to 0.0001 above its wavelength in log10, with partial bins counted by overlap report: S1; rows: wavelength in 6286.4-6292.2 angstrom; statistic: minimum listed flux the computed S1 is 12.71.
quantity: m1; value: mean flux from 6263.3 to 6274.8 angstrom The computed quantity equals 13.6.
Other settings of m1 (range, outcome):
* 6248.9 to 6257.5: 12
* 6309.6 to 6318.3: 13.9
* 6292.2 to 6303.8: 13.6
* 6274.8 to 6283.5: 13.1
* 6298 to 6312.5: 14.4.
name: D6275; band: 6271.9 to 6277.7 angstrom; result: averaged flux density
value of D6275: 13.1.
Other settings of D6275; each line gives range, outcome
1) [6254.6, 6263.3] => 12.2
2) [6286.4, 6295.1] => 12.7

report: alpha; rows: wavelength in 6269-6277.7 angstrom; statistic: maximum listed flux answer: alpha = 13.87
